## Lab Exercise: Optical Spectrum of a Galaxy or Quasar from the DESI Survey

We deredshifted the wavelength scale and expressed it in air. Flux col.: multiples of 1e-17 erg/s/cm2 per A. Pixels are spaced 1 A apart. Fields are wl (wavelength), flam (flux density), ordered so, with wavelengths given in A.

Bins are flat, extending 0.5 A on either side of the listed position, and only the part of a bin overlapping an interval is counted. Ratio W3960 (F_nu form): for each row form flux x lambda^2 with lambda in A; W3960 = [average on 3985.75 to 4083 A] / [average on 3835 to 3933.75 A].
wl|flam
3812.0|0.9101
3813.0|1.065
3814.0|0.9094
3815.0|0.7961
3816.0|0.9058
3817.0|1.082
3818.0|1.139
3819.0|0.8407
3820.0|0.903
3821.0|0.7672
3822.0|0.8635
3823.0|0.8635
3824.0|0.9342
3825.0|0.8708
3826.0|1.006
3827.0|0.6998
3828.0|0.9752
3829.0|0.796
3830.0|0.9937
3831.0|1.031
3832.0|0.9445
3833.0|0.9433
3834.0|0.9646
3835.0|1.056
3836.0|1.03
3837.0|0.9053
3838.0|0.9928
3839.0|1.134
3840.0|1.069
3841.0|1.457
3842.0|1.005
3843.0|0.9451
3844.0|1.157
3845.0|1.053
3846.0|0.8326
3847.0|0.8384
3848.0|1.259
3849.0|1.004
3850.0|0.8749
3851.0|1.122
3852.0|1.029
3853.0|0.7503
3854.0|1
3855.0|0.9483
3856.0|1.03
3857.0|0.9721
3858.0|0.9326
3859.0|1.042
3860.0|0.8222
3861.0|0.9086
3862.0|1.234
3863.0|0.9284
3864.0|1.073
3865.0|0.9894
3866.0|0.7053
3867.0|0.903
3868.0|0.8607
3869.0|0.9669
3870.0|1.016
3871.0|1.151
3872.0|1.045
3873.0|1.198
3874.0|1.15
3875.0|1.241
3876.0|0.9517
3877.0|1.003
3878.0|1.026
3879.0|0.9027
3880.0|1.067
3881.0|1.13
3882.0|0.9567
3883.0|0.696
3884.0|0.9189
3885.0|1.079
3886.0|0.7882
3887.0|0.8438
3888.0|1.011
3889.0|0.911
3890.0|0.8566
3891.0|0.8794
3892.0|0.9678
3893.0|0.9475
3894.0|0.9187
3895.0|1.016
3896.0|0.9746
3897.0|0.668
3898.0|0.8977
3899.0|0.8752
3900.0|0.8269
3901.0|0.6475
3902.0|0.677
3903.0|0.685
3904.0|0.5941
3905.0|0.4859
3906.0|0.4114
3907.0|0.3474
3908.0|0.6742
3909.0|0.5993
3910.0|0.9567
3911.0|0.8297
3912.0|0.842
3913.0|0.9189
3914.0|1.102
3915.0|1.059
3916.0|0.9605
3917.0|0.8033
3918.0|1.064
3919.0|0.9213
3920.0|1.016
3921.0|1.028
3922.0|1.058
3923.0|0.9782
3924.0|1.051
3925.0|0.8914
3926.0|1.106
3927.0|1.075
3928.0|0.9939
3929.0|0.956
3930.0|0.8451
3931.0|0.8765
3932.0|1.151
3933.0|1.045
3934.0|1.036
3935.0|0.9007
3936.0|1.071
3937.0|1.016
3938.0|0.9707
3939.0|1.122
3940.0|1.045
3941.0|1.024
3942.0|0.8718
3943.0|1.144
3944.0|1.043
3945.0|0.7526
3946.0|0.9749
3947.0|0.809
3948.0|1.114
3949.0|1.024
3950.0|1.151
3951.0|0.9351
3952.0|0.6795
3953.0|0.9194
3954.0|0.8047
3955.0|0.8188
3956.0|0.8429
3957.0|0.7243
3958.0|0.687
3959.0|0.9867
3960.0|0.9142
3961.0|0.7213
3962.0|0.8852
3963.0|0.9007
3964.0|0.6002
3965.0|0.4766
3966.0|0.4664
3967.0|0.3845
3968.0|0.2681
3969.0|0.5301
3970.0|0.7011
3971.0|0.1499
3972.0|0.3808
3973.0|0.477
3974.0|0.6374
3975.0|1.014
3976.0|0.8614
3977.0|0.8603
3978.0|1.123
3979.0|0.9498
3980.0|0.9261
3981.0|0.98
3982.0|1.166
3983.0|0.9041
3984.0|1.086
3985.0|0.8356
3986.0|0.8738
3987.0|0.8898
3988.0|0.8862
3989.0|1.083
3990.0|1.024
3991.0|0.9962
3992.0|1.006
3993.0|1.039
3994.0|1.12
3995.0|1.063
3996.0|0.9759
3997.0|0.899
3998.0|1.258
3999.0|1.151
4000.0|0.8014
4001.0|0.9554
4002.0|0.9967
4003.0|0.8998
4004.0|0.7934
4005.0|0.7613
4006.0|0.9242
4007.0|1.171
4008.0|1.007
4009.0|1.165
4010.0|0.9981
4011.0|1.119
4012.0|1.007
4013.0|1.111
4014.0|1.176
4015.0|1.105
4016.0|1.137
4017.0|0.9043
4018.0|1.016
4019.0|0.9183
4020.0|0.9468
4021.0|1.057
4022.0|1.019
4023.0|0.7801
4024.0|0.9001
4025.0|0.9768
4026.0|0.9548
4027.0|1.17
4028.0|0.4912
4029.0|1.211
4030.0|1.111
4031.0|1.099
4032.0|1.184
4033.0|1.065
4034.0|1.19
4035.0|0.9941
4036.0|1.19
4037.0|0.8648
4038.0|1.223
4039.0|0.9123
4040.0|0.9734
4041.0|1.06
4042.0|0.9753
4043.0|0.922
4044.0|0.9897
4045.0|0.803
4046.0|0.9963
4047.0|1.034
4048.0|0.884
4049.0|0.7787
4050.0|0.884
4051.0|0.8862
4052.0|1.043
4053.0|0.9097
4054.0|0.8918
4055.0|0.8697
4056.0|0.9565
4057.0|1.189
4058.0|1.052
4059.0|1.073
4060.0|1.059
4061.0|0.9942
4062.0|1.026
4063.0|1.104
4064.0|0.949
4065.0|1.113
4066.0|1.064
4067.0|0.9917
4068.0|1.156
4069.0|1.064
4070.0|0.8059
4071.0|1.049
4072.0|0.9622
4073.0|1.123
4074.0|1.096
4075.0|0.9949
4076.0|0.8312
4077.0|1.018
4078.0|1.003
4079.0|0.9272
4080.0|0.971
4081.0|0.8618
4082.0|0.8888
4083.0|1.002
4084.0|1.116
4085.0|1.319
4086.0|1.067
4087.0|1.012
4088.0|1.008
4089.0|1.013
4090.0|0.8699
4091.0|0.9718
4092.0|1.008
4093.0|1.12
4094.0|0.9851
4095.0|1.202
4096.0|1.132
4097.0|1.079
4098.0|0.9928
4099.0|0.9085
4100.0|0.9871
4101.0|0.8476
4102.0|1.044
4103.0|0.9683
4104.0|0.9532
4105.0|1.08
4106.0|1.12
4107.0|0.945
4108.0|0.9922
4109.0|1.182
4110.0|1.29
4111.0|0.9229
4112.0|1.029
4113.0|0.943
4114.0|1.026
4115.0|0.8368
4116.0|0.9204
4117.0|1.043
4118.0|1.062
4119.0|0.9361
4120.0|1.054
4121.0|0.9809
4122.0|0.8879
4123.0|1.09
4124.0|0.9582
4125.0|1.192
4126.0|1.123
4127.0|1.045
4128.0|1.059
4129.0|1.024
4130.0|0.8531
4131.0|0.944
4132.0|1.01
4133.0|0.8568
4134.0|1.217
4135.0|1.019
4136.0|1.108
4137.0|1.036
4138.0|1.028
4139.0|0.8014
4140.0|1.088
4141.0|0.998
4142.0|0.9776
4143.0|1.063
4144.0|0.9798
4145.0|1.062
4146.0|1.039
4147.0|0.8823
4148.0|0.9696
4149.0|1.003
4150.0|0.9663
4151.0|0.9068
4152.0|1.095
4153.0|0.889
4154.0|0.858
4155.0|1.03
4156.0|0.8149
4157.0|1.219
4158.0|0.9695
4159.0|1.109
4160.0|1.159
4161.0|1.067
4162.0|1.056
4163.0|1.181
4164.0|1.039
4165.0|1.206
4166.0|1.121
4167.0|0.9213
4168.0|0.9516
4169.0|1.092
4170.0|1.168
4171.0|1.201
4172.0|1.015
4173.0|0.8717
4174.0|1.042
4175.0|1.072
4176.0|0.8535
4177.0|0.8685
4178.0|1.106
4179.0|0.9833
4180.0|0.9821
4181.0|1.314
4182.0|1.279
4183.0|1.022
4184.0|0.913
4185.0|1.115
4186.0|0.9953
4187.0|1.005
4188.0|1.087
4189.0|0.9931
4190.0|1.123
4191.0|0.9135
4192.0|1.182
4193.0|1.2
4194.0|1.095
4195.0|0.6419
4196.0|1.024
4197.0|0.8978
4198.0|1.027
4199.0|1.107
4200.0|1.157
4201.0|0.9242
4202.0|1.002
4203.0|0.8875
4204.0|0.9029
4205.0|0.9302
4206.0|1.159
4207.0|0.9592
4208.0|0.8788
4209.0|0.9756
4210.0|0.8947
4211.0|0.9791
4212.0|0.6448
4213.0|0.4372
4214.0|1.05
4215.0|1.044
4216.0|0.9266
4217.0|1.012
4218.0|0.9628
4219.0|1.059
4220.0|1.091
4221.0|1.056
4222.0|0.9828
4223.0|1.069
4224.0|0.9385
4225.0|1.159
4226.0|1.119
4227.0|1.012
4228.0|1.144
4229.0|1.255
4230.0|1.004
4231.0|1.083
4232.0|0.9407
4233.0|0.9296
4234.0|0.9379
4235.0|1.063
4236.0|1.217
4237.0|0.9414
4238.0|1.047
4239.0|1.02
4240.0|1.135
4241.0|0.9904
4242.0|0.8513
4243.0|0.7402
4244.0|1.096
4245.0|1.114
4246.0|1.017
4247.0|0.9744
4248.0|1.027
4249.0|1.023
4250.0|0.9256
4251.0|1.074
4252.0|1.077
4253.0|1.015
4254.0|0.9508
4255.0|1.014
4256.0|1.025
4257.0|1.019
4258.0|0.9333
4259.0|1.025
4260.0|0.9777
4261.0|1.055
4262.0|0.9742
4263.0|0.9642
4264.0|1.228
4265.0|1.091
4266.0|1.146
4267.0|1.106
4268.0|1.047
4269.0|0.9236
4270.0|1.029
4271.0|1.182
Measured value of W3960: 1.1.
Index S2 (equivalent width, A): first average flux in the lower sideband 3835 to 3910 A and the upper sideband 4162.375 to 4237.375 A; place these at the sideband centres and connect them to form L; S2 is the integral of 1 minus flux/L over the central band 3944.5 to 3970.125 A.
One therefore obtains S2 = 4.84 A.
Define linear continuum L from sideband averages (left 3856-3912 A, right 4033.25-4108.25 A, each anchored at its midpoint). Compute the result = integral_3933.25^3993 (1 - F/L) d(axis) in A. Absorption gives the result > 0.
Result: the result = 5.3 A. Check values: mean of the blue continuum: 0.895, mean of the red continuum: 1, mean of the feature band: 0.857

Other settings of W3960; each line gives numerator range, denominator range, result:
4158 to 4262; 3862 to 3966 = 1.29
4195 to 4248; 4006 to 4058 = 1.08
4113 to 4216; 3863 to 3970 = 1.28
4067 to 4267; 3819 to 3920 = 1.27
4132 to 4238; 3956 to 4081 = 1.17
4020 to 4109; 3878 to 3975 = 1.26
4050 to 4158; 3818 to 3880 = 1.16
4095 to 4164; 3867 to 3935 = 1.24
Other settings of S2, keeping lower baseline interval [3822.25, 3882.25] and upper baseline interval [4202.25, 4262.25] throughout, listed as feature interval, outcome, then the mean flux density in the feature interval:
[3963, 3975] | 5.9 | 0.502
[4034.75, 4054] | 0.6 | 0.962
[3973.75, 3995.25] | 0.5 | 0.972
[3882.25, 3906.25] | 4.2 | 0.821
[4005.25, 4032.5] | -0.7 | 1.02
